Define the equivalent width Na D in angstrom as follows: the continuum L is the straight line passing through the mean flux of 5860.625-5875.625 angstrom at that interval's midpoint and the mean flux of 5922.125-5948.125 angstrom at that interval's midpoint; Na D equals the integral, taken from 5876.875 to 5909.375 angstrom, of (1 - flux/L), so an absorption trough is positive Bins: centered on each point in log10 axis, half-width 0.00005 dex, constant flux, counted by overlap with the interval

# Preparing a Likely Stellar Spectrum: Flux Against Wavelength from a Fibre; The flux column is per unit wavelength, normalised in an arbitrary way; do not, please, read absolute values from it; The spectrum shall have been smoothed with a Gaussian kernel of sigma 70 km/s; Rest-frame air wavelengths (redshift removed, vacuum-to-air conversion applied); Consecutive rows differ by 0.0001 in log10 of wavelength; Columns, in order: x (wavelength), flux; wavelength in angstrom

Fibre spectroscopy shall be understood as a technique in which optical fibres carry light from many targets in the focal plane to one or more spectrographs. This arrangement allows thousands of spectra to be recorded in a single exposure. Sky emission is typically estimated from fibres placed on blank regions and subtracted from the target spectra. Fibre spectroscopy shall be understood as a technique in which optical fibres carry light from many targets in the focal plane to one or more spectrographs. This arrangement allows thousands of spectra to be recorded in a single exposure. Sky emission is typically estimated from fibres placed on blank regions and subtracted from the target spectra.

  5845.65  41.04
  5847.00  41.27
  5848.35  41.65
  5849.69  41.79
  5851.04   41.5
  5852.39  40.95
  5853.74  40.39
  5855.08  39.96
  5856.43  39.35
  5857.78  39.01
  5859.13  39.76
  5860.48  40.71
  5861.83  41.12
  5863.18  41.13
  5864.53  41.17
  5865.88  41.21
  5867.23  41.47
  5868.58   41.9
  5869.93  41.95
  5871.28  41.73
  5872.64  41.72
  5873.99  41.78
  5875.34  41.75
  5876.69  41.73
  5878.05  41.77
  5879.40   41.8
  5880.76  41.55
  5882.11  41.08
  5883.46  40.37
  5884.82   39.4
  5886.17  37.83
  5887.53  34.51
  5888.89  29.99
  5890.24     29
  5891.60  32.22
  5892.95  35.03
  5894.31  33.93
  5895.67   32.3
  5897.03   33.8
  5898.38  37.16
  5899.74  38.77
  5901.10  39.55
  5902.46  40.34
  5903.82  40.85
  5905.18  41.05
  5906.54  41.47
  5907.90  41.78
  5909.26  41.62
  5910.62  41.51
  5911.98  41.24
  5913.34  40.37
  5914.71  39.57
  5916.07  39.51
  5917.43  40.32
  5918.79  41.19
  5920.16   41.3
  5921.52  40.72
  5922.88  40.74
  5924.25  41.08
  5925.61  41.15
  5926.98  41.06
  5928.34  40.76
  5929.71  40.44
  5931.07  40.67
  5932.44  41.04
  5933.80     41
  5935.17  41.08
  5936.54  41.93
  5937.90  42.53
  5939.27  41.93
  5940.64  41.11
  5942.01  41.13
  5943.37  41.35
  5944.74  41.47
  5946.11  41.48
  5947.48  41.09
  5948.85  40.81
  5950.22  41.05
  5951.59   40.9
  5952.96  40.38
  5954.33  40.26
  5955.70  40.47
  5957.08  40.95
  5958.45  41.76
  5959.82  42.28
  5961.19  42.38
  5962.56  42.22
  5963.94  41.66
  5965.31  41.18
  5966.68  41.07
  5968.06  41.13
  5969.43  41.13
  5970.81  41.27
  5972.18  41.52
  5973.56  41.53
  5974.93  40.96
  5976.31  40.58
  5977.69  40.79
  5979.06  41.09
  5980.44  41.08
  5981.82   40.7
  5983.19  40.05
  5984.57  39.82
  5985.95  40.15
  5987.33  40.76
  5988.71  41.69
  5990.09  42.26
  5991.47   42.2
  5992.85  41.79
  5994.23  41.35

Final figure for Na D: 2.8 angstrom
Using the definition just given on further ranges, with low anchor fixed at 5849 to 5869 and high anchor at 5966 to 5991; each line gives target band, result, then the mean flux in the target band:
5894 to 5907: 0.91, 38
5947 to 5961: -0.04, 41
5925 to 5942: -0.14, 41.2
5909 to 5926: 0.04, 40.8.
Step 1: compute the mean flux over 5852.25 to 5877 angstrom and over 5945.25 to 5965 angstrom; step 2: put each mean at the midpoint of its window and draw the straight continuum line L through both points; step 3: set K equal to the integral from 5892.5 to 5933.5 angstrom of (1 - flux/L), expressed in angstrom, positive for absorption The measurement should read 1.4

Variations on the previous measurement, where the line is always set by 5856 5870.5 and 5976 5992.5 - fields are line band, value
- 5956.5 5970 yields -0.2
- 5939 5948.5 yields -0.1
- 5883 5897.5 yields 2.3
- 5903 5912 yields -0.1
